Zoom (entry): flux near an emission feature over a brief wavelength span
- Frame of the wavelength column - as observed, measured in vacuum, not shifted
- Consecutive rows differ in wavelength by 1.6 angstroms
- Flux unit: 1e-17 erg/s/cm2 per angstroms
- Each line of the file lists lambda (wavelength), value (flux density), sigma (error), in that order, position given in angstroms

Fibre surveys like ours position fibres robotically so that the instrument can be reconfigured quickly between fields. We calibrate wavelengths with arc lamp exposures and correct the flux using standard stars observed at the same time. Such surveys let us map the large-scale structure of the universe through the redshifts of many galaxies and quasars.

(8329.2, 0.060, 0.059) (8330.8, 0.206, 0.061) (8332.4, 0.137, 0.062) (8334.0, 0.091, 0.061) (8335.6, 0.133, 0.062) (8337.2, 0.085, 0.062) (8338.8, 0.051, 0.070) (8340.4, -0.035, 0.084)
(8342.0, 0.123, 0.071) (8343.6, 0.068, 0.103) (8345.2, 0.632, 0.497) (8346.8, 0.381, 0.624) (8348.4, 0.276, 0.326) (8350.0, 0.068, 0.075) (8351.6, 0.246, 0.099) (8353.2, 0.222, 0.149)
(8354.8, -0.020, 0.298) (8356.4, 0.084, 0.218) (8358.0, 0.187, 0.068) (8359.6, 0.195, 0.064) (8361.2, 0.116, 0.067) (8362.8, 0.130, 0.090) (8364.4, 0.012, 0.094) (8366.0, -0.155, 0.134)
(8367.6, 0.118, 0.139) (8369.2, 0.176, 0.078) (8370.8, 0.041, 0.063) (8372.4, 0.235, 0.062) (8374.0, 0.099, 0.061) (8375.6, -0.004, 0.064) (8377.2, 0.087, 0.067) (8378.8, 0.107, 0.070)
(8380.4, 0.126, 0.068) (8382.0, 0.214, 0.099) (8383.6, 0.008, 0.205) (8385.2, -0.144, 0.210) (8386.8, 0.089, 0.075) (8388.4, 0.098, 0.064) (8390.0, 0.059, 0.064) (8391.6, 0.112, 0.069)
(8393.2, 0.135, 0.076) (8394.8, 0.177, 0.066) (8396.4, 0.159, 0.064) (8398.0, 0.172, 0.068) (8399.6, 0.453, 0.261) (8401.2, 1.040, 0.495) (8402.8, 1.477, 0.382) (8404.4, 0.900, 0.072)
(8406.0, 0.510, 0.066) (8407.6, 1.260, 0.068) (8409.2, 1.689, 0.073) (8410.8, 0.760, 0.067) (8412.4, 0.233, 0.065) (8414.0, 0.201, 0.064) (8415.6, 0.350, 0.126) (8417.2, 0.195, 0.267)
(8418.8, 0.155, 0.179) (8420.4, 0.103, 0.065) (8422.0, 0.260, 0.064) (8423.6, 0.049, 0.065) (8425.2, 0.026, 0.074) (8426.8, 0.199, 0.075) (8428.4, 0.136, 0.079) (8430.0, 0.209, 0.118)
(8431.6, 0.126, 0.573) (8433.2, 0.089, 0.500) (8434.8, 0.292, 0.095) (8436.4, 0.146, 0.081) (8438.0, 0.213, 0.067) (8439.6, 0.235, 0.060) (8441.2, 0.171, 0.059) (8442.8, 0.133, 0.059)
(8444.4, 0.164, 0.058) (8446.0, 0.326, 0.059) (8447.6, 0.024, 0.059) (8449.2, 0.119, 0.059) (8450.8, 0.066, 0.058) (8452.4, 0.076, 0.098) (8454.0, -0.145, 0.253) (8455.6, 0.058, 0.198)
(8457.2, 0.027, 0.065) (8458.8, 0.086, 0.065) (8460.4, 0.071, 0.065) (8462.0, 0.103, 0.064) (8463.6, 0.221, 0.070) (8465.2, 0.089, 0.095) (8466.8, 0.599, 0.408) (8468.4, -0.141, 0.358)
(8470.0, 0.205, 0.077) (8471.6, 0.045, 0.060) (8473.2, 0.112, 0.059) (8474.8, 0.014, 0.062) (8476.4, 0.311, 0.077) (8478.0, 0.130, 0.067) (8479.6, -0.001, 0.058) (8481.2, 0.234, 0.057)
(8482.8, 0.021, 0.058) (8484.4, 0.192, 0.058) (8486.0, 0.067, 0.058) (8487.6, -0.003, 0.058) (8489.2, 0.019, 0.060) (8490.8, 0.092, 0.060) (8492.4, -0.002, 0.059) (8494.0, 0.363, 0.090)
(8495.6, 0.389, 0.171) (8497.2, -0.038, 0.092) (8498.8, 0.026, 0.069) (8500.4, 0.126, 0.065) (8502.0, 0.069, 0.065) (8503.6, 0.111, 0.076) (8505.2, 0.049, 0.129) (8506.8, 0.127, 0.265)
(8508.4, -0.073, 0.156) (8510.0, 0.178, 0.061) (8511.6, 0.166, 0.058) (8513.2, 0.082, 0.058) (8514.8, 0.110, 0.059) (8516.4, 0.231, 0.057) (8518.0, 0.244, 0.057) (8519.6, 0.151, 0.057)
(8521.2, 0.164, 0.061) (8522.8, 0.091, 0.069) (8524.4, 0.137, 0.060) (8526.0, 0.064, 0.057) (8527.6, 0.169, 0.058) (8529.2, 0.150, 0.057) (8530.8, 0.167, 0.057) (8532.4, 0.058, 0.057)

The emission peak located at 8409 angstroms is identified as [O II]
